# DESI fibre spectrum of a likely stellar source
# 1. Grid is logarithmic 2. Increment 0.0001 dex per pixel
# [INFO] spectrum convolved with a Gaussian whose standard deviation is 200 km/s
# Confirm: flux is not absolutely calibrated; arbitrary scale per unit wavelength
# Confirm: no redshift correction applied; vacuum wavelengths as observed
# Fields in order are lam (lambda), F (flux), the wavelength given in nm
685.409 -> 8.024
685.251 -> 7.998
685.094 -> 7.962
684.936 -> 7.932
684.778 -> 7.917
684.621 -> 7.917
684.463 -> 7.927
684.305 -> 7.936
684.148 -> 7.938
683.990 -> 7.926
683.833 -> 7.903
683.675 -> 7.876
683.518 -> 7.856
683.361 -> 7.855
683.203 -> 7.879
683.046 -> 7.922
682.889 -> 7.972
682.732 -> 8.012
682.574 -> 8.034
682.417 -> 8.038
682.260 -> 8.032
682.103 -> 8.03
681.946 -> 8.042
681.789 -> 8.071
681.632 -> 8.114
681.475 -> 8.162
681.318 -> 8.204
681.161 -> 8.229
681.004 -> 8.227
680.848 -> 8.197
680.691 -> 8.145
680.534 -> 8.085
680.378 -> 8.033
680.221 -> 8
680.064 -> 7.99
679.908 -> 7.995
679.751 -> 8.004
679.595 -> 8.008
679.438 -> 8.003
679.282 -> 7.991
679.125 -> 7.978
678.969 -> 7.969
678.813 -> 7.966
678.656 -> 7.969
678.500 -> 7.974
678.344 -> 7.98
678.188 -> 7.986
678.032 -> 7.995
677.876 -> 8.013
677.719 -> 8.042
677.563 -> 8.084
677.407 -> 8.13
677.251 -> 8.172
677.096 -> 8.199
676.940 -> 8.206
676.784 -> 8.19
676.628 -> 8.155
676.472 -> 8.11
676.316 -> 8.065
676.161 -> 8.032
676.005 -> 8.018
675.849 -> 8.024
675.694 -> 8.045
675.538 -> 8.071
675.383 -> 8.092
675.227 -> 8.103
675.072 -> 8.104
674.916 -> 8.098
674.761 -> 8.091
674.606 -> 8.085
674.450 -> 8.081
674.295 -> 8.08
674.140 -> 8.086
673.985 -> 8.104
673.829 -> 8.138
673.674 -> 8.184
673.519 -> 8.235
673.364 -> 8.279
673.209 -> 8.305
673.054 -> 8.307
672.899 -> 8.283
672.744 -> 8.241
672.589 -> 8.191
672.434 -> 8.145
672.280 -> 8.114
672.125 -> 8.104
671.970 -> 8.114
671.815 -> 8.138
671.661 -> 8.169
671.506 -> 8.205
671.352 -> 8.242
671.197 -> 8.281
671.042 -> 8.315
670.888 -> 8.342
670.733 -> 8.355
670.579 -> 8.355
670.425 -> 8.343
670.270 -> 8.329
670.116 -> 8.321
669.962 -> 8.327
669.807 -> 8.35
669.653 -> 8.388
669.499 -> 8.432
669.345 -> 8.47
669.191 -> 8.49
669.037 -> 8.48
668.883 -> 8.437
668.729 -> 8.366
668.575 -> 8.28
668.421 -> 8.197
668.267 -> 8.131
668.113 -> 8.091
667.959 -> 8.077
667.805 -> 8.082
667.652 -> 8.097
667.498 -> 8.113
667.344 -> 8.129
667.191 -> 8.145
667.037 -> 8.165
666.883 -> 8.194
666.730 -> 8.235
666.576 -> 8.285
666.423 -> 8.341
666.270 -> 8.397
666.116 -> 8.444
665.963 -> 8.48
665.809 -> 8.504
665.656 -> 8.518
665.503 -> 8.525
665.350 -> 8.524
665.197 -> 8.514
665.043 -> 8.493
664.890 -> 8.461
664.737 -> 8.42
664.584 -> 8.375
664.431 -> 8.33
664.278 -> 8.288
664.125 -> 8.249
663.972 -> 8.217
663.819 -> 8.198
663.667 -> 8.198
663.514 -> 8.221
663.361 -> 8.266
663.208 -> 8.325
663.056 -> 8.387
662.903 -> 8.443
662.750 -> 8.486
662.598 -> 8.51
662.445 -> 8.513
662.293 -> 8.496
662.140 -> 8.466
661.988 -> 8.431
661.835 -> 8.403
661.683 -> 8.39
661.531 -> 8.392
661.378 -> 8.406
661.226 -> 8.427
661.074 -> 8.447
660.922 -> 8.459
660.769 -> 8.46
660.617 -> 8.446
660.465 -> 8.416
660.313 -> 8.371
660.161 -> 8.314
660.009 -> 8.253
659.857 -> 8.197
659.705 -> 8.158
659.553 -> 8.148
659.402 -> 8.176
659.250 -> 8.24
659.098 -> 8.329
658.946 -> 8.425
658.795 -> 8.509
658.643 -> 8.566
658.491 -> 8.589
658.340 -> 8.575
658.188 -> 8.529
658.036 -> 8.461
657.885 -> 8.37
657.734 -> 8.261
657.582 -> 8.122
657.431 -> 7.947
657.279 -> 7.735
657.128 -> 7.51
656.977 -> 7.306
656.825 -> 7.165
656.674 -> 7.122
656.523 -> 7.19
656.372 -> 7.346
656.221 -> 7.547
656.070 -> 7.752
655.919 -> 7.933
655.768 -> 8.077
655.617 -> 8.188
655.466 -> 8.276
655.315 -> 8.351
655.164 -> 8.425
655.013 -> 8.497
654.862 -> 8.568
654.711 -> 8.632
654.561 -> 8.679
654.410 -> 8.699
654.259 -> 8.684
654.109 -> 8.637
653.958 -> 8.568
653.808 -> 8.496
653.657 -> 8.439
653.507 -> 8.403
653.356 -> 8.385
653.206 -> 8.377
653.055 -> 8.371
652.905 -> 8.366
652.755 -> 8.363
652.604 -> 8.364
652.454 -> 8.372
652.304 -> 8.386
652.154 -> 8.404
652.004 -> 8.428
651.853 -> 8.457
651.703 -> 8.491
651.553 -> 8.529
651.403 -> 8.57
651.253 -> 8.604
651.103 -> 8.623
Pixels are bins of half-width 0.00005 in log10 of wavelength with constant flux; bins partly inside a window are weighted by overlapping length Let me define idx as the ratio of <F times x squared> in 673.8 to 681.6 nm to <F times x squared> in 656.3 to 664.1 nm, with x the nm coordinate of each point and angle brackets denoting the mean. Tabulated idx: 1.03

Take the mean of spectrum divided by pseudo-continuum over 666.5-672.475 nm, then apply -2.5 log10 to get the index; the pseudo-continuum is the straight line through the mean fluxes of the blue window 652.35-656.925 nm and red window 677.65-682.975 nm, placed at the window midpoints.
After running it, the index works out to -0.02 mag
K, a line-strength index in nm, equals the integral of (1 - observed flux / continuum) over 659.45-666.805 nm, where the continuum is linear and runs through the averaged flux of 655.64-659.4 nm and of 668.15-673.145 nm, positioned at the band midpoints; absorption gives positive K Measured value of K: -0.24 nm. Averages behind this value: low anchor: 7.99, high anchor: 8.29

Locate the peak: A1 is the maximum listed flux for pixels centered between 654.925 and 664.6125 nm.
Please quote 8.589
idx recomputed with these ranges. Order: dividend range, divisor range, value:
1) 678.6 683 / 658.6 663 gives 1.02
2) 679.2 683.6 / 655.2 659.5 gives 1.08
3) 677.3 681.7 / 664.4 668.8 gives 1.01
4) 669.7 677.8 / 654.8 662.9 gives 1.04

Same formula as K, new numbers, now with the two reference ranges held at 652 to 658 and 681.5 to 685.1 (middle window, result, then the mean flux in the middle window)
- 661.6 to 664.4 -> -0.09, 8.36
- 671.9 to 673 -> -0.02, 8.17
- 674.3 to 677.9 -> -0.04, 8.1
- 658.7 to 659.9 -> -0.02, 8.28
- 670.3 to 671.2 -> -0.03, 8.33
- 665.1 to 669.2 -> -0.11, 8.3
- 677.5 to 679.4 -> 0.00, 7.99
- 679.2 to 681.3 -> -0.02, 8.07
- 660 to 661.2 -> -0.04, 8.4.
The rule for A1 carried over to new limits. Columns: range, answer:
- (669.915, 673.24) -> 8.355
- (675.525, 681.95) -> 8.229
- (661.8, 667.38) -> 8.525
